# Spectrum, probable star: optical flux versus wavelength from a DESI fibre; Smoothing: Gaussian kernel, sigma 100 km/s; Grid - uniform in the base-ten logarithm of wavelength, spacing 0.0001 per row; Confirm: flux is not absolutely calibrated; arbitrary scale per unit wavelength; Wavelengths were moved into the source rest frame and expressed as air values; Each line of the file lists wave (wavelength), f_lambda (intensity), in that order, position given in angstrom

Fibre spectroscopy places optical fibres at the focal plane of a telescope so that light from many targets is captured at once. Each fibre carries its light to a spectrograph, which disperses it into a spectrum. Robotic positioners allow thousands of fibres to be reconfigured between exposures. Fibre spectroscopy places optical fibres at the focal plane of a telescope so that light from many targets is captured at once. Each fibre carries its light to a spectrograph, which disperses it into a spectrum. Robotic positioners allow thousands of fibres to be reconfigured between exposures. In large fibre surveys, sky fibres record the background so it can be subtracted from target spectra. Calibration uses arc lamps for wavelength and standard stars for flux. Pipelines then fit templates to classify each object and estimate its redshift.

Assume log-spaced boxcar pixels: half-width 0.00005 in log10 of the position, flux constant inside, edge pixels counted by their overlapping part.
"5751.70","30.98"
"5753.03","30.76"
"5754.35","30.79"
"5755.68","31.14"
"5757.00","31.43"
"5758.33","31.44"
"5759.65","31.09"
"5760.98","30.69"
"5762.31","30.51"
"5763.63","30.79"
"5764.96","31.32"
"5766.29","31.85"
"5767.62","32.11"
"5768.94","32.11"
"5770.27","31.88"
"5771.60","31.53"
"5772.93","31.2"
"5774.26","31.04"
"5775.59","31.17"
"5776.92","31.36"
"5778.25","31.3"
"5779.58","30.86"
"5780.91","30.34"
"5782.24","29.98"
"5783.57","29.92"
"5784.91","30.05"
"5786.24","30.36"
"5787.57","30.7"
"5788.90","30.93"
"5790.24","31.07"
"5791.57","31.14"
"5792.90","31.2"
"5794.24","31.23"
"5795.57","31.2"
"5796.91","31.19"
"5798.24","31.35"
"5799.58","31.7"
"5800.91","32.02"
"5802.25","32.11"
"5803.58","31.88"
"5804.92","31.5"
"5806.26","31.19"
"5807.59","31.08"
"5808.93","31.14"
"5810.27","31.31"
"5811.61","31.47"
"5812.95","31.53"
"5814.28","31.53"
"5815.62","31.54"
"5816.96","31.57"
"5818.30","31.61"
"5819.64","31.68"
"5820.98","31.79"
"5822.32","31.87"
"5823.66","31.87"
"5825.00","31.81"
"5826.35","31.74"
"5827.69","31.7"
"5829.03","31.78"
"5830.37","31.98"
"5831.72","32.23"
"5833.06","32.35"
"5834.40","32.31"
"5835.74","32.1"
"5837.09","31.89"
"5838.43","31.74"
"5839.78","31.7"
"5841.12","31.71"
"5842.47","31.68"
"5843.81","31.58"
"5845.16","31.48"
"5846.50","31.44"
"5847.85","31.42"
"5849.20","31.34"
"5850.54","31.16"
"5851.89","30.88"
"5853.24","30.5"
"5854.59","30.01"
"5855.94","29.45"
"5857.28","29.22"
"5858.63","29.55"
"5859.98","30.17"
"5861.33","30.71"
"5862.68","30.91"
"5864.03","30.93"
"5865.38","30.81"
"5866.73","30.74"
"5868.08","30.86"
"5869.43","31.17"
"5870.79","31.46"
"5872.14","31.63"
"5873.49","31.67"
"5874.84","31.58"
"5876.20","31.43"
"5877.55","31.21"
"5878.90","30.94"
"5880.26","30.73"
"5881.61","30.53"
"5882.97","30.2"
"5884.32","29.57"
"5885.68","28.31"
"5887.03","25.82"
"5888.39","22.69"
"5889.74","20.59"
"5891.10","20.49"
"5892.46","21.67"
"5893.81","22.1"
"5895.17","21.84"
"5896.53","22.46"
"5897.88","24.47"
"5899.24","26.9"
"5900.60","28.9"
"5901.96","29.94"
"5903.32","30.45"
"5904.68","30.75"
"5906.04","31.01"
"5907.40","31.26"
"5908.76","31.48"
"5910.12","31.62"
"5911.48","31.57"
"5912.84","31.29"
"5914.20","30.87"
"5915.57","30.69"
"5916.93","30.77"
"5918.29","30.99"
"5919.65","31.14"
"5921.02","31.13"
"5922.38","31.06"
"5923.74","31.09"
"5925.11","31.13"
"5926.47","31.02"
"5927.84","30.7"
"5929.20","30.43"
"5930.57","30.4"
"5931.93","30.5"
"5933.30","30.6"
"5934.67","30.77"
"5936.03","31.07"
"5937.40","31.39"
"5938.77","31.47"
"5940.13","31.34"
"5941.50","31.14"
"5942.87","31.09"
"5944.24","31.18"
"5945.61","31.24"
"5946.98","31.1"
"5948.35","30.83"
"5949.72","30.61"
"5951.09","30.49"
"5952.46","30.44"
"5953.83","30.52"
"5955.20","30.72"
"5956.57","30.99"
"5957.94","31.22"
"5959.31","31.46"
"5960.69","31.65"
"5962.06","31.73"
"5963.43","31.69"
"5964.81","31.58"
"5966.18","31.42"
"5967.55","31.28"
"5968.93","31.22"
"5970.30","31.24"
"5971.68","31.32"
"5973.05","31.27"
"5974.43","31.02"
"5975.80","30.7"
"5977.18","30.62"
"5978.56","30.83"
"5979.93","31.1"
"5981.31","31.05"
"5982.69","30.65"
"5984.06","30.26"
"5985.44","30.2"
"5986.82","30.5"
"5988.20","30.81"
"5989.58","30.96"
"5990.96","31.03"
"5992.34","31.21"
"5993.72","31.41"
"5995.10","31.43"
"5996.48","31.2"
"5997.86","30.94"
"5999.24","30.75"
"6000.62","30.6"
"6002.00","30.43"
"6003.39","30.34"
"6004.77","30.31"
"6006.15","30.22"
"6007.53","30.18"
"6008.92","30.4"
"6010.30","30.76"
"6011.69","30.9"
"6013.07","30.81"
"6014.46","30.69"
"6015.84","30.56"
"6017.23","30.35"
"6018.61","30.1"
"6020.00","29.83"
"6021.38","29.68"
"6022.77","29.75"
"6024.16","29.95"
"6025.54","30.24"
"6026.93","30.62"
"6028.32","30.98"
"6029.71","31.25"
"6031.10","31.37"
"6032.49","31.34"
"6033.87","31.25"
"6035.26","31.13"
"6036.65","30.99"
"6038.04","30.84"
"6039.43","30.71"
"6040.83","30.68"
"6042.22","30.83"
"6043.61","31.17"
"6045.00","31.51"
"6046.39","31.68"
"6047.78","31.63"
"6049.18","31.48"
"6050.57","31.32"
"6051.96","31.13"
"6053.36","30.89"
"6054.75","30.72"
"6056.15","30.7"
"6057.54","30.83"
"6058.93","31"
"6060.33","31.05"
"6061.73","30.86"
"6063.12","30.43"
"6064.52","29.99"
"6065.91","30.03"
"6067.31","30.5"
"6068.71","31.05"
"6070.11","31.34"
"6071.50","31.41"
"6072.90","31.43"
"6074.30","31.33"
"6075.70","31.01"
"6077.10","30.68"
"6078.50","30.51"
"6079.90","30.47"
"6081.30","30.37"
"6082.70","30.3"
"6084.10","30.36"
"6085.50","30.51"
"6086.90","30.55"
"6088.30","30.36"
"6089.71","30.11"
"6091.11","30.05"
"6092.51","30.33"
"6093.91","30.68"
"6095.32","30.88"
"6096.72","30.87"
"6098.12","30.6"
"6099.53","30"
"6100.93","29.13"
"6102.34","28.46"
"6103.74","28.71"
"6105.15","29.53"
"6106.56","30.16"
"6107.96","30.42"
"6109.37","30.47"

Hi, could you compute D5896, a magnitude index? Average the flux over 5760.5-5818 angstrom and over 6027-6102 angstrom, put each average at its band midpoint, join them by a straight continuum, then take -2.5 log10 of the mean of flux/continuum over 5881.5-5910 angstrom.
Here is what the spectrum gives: 0.16 mag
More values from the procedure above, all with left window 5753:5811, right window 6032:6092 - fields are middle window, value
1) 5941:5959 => 0.00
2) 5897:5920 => 0.03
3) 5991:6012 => 0.01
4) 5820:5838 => -0.03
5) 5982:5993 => 0.01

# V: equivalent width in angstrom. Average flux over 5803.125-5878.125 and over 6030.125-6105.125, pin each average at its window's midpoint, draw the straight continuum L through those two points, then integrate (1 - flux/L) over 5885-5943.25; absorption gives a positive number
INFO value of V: 4.0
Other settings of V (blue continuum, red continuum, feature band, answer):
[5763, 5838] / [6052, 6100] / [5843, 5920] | 4.47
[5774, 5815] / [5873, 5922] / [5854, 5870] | -0.50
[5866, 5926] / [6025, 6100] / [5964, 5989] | -0.87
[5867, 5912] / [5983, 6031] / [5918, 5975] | -3.10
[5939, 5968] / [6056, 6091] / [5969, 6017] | 0.31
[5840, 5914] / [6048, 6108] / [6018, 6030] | -0.01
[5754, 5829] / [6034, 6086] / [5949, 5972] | -0.08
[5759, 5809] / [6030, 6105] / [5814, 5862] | -0.44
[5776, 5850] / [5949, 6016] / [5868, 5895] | 2.74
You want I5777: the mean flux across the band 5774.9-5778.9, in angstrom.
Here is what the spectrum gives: 31.3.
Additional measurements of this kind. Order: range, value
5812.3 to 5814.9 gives 31.6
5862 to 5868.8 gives 30.9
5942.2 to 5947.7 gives 31.1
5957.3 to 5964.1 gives 31.6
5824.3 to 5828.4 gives 31.7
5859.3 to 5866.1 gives 30.7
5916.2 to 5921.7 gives 31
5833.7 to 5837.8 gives 32.1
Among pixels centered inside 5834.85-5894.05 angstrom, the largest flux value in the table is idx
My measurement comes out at 32.1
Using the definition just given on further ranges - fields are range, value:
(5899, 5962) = 31.65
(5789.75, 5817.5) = 32.11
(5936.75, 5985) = 31.73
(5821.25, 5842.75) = 32.35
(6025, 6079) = 31.68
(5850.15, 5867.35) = 31.16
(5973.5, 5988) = 31.1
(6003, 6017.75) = 30.9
